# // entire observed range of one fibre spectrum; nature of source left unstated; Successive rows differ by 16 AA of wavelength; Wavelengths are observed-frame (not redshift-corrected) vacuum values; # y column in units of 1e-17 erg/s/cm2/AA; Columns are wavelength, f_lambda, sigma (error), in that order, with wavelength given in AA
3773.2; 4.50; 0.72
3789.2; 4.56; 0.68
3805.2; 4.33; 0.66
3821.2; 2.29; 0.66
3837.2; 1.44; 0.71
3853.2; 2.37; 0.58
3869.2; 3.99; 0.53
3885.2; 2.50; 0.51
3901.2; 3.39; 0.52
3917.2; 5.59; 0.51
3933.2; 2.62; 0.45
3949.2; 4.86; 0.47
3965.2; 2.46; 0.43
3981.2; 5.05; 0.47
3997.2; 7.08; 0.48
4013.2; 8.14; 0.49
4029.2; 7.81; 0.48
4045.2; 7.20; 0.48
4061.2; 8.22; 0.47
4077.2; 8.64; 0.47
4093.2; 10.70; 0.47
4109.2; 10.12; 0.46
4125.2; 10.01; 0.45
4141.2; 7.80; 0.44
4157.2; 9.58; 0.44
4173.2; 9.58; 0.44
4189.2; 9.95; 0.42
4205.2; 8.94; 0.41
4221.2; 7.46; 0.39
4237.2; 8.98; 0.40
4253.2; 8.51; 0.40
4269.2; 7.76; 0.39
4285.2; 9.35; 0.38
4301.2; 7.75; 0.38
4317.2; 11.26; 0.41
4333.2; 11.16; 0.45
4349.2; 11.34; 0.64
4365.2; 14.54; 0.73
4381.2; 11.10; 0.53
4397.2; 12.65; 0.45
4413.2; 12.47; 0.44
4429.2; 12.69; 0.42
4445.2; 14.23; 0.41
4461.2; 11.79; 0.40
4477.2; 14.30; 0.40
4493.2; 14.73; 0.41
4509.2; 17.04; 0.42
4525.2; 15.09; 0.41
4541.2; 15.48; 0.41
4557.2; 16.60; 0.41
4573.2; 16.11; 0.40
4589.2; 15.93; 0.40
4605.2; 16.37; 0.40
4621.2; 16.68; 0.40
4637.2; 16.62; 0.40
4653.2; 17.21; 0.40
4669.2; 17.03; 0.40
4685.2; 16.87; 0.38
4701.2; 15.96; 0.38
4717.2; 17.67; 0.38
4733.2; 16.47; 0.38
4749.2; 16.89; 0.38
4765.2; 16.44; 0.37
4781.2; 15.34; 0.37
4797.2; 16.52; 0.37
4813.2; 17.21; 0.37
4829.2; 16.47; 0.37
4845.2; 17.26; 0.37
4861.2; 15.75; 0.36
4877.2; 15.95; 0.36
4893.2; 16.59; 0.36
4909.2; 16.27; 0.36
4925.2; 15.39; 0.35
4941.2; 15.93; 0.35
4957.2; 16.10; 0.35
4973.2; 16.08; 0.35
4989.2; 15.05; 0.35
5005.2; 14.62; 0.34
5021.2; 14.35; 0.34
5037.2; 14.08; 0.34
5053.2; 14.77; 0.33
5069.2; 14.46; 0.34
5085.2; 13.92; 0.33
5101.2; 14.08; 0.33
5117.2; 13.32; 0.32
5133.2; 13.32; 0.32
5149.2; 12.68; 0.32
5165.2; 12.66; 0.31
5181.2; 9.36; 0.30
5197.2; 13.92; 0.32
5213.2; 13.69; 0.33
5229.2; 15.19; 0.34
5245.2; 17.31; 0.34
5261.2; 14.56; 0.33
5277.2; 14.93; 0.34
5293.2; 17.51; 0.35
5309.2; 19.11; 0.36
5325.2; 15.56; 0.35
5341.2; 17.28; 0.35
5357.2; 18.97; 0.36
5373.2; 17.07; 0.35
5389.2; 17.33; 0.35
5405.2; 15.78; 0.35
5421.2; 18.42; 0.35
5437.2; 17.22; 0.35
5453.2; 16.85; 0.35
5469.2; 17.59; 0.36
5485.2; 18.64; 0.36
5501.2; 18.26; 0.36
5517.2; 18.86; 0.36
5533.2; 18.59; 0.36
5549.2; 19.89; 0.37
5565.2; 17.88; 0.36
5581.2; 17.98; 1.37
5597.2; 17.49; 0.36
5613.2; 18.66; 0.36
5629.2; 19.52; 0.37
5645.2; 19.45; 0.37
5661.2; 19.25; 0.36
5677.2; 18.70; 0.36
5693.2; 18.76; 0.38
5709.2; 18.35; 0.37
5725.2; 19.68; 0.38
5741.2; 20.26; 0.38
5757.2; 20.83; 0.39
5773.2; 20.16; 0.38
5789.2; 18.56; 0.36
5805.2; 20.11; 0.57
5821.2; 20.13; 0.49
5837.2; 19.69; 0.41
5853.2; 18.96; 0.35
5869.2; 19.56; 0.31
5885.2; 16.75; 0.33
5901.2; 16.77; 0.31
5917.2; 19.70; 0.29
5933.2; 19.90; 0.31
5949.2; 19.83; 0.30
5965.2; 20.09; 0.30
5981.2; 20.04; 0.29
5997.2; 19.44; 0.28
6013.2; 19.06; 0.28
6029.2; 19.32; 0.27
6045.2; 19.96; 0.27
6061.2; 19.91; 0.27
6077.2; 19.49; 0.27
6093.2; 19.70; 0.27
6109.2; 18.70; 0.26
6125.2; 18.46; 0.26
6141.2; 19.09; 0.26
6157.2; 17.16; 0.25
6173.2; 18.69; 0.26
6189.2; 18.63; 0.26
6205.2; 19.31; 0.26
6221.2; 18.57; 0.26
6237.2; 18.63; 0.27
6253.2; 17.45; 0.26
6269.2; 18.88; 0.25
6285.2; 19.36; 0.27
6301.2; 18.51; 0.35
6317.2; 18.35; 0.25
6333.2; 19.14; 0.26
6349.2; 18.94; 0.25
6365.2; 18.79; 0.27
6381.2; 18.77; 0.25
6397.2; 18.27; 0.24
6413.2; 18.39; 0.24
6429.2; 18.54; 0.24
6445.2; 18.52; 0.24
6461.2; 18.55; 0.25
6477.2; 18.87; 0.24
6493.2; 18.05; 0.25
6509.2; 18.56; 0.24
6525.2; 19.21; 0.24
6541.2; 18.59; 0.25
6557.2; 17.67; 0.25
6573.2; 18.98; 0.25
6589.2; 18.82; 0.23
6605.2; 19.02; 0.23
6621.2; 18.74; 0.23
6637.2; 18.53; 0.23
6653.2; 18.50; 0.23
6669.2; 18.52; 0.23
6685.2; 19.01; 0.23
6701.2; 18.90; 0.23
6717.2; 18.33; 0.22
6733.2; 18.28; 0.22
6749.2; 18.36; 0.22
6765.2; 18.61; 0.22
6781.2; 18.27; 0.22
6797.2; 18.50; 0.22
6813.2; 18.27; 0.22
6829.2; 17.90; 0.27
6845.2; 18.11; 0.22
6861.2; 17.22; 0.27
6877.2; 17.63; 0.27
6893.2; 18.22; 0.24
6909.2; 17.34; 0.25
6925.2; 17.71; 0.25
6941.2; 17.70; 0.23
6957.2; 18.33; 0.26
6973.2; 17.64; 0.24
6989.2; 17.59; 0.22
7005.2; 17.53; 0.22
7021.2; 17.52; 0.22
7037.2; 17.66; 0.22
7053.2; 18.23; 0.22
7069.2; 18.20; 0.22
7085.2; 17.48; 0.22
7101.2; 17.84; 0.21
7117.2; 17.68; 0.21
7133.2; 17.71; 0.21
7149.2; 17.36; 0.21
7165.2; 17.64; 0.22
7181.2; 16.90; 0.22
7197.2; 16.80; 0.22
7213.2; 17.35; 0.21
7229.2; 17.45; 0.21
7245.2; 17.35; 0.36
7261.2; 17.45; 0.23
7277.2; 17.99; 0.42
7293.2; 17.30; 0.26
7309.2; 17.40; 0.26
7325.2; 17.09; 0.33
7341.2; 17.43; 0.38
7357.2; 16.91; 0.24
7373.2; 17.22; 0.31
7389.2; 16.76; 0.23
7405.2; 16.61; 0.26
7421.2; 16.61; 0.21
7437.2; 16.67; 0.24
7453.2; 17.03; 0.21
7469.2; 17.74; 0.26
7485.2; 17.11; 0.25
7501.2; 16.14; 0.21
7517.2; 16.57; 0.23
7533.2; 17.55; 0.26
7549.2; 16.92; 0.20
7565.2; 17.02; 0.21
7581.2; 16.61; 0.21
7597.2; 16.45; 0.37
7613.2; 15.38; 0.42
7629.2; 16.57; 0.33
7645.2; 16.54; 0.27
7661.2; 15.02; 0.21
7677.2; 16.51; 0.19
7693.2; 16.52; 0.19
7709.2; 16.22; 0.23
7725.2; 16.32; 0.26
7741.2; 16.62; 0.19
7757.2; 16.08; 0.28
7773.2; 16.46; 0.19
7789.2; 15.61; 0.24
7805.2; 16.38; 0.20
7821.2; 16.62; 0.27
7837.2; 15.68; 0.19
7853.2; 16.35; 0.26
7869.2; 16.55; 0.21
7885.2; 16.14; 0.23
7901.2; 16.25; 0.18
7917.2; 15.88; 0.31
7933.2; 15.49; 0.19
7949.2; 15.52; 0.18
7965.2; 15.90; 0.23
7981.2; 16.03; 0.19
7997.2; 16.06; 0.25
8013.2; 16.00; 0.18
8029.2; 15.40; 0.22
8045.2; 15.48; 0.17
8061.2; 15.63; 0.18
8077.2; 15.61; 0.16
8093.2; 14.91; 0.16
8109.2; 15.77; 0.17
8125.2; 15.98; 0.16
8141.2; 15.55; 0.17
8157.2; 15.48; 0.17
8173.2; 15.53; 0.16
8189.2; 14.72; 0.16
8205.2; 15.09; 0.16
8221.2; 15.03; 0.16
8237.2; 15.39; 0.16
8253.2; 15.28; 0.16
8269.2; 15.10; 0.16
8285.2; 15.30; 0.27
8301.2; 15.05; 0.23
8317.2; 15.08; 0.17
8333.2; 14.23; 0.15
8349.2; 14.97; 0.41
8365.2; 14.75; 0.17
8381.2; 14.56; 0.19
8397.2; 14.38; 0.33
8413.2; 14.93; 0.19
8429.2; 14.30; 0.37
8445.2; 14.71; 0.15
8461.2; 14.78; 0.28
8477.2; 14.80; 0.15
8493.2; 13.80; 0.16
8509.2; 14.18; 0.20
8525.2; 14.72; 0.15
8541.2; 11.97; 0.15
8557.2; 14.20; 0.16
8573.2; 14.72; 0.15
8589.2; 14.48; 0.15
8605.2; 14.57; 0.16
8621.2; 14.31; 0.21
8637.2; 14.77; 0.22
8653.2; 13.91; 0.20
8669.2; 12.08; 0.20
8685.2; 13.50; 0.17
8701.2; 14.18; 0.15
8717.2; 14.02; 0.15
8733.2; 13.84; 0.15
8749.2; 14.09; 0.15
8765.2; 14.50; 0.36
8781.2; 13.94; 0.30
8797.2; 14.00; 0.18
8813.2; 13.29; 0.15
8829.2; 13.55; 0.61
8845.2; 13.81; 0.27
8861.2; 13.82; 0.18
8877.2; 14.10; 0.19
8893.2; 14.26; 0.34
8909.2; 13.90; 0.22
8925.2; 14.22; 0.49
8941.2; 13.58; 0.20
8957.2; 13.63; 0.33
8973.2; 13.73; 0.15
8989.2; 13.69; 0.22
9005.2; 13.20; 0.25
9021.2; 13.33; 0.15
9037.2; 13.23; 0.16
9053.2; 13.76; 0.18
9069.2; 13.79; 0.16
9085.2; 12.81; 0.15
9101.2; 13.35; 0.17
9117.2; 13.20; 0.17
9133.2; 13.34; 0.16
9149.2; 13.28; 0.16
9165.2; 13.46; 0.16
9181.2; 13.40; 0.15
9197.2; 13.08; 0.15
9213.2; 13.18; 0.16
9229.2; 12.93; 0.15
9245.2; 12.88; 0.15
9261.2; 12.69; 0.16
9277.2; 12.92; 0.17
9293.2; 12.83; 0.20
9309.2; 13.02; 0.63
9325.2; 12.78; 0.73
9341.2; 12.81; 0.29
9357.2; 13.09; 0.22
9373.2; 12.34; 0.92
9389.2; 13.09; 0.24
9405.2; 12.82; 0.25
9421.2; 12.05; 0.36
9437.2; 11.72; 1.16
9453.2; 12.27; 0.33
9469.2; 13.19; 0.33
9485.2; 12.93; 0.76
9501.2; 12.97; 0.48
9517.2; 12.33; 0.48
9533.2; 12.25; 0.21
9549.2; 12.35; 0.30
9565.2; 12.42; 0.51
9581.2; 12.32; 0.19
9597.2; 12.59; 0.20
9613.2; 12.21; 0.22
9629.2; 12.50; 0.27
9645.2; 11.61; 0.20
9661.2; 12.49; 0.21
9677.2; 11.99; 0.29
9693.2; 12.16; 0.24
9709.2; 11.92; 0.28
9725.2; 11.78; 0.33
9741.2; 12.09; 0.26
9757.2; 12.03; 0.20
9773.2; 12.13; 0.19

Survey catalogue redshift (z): 0.00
